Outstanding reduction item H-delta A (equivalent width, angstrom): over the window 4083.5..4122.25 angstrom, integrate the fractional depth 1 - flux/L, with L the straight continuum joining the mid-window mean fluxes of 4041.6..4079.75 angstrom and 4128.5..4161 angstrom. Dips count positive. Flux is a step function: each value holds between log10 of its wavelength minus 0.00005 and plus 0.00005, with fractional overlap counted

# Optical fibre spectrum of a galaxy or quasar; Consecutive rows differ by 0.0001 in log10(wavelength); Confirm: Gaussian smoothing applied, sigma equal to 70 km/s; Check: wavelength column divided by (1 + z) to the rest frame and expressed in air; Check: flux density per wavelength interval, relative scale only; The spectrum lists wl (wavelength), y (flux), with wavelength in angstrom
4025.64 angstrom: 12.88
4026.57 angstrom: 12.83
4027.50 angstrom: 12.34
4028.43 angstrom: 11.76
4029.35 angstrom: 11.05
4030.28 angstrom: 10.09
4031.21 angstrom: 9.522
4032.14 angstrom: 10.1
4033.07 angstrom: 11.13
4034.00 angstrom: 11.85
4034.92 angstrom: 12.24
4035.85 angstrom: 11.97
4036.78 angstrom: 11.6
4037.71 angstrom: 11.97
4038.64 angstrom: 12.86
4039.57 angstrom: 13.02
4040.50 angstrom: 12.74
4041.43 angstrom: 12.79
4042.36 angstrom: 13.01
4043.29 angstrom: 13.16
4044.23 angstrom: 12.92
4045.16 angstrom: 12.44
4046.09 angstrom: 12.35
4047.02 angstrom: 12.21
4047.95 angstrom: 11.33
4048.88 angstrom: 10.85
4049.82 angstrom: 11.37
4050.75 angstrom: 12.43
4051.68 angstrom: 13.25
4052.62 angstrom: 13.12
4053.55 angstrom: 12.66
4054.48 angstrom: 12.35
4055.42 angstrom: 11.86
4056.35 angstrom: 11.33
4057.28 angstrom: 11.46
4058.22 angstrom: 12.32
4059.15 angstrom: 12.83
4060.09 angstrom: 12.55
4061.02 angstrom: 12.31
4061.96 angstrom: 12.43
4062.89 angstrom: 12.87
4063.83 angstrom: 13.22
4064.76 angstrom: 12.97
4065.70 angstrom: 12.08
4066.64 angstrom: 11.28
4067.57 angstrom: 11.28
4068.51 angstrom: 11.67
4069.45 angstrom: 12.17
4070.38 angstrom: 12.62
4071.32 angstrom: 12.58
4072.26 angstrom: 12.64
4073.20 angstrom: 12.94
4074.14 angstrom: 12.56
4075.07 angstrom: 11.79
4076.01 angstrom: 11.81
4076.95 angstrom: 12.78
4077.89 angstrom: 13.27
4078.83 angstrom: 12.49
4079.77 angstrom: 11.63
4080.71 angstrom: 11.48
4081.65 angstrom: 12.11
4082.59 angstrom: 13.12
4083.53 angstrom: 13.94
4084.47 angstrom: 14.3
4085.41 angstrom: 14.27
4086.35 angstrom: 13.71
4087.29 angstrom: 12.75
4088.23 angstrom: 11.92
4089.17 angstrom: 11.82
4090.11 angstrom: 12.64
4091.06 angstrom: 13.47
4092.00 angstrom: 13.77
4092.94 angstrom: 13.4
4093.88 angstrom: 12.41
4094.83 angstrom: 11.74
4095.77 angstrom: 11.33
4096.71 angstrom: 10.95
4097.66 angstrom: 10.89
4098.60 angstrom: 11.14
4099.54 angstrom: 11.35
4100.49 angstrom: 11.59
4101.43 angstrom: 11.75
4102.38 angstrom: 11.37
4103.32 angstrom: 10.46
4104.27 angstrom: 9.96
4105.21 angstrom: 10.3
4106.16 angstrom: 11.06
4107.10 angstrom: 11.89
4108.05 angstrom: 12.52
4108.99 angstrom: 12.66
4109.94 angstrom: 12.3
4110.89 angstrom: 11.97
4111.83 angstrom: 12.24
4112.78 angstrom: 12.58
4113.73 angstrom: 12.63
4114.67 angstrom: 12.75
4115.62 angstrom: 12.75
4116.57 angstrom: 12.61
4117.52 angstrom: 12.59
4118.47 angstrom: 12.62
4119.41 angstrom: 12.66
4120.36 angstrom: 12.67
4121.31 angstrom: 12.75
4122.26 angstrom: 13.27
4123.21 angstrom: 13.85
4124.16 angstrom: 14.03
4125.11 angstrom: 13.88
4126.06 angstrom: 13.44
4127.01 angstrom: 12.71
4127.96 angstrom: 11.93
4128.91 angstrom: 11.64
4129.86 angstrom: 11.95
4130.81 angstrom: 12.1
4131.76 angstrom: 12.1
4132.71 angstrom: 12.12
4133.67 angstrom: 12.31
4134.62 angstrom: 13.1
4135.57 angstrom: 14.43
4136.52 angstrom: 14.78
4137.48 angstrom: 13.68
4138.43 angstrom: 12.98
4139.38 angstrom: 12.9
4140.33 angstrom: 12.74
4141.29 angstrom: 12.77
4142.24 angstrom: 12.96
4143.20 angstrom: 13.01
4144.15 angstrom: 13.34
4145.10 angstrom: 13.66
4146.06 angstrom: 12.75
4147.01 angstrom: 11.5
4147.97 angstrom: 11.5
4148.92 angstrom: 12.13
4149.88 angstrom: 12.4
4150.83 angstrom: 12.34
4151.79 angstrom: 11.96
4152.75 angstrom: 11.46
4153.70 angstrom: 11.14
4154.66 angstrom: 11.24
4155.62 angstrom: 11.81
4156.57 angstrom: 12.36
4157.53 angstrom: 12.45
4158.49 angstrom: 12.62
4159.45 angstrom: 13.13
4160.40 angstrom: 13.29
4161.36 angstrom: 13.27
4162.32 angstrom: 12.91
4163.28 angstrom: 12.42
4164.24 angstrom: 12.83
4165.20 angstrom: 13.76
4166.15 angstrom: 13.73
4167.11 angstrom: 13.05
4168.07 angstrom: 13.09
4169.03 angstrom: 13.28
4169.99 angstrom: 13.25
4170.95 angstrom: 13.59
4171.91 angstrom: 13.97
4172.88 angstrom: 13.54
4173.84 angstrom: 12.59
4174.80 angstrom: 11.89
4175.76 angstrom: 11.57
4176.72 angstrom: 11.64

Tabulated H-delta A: 0.6 angstrom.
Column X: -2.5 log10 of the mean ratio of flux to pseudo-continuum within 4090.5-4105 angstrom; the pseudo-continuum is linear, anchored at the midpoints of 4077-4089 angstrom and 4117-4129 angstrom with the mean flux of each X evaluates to 0.11 mag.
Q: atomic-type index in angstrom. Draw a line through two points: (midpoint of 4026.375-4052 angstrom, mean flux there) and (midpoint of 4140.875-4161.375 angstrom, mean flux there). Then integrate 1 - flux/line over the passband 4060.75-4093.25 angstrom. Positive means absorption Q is -1.4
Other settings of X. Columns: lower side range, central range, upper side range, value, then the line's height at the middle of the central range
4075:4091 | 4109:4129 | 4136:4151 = 0.003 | 12.8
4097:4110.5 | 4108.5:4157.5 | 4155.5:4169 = -0.042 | 12.2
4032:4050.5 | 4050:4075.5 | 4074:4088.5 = 0.011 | 12.5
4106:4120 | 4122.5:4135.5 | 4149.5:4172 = -0.021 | 12.5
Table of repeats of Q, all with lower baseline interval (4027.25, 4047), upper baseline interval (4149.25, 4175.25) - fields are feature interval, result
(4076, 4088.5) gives -0.7 angstrom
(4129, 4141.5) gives -0.3 angstrom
